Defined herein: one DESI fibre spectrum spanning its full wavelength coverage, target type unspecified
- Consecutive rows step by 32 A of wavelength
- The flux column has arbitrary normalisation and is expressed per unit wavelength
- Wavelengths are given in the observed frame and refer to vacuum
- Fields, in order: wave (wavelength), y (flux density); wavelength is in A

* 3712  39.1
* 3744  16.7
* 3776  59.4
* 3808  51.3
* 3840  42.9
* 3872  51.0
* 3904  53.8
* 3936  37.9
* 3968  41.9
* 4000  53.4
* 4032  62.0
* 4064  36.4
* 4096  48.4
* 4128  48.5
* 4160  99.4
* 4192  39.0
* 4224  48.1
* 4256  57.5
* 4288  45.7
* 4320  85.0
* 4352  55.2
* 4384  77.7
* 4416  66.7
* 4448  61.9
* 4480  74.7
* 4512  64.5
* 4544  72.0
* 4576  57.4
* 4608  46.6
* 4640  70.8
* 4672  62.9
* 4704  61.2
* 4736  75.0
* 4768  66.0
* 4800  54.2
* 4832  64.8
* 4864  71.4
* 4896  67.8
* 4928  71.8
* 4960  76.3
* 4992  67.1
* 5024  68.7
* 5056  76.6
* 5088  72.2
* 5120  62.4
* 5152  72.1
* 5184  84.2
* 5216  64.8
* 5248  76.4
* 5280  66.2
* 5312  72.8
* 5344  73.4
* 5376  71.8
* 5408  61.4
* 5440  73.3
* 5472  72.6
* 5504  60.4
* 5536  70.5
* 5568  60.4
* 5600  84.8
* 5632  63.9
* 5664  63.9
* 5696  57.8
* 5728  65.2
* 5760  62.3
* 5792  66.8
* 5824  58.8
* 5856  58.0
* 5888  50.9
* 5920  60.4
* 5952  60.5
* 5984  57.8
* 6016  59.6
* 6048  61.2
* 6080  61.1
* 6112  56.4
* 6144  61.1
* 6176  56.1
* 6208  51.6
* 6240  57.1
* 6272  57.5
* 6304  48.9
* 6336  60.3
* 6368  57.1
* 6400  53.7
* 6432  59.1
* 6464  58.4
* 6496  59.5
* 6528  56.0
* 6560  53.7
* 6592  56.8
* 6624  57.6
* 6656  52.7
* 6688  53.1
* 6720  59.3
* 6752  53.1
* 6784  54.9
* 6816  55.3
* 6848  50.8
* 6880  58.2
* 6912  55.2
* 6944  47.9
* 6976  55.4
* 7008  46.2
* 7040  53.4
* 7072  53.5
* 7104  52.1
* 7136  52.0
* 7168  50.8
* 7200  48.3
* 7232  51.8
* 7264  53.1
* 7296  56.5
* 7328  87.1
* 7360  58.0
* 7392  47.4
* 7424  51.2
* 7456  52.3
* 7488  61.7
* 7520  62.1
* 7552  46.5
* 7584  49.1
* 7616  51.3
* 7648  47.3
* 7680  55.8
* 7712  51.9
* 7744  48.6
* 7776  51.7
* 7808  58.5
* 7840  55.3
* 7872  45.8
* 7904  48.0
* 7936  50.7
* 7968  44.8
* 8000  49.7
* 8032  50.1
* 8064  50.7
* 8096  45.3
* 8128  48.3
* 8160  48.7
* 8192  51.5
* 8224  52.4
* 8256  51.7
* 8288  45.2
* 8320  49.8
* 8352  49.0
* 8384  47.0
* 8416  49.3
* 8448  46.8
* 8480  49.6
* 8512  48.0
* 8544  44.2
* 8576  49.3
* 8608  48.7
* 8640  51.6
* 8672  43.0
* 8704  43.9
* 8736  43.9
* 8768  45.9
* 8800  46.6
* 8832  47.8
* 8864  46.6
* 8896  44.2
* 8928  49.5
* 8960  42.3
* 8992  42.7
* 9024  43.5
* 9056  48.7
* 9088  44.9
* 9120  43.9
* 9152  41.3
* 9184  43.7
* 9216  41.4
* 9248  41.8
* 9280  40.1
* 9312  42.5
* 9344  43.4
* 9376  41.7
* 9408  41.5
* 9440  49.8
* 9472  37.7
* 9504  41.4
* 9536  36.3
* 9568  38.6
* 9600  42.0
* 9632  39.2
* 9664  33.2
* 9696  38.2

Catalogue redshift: 0.116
